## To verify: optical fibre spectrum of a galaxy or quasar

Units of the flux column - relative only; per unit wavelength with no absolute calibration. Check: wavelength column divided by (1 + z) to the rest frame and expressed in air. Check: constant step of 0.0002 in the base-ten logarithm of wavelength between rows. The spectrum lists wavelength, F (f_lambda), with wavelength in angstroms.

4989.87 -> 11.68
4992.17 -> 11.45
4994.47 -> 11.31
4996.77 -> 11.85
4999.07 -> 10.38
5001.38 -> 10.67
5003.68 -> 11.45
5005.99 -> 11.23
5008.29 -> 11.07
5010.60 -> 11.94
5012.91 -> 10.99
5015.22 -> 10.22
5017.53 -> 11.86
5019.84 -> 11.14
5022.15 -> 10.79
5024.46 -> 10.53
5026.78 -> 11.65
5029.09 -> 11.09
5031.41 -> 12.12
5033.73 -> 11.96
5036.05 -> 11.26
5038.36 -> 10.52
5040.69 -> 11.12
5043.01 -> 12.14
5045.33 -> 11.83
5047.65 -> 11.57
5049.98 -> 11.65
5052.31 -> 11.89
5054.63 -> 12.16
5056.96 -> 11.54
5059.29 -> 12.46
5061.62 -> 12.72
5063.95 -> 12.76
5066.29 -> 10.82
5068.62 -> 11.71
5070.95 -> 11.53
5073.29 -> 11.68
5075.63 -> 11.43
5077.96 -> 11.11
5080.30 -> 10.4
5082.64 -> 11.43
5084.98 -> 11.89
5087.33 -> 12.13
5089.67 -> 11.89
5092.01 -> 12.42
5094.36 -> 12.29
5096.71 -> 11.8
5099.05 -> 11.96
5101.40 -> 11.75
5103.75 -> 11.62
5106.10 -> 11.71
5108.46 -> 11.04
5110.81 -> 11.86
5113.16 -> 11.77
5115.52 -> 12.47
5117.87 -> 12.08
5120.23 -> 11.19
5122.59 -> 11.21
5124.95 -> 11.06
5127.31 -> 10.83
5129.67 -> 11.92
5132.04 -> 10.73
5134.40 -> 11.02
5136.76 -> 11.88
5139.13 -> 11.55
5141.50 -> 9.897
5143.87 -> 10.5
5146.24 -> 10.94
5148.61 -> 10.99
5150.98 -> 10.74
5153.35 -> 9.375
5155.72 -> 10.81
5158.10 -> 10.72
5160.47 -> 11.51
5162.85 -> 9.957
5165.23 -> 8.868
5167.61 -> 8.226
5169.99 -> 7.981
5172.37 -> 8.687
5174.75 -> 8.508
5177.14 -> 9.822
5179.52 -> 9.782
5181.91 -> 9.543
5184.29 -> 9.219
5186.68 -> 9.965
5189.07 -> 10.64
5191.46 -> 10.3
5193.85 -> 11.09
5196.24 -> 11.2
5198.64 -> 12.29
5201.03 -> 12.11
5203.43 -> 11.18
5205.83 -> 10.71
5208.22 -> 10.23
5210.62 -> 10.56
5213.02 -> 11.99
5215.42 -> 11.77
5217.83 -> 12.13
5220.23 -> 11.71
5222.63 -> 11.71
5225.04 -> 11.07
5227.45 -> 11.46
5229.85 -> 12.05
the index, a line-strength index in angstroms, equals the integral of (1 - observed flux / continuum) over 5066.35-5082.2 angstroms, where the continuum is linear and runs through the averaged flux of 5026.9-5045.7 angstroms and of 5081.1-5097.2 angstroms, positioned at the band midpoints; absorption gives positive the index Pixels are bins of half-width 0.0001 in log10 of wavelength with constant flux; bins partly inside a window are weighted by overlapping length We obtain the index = 0.72 angstroms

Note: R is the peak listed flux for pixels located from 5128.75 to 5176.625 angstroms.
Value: 11.92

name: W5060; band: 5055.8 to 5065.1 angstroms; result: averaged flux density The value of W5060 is 12.4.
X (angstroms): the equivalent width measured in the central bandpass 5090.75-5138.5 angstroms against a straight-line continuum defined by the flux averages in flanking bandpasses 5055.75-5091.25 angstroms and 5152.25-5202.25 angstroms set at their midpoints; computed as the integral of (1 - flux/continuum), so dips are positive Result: -2.5 angstroms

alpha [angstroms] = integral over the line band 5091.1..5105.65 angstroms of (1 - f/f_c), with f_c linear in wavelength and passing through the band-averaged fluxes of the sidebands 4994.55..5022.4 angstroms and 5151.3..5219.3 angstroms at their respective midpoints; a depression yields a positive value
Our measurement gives -1.6 angstroms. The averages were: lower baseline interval 11.1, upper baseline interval 10.3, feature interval 12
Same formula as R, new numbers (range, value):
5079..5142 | 12.47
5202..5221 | 12.13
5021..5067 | 12.76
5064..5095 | 12.42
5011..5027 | 11.86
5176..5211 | 12.29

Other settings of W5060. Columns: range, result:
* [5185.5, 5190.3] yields 10.3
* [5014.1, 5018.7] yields 11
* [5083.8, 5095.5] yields 12.1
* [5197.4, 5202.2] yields 12.2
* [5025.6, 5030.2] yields 11.4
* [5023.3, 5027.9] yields 11.1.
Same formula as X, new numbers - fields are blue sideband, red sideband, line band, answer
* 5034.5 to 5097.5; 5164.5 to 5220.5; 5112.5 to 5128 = -0.56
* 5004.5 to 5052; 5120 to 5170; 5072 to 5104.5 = -2.22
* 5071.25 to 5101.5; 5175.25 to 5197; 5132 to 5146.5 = -0.12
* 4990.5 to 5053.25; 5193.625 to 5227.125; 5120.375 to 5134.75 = 0.30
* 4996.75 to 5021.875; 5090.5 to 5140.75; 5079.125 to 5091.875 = -0.16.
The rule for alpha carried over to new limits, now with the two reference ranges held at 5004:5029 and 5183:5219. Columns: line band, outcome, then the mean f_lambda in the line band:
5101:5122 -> -1.2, 11.7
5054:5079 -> -1.6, 11.8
